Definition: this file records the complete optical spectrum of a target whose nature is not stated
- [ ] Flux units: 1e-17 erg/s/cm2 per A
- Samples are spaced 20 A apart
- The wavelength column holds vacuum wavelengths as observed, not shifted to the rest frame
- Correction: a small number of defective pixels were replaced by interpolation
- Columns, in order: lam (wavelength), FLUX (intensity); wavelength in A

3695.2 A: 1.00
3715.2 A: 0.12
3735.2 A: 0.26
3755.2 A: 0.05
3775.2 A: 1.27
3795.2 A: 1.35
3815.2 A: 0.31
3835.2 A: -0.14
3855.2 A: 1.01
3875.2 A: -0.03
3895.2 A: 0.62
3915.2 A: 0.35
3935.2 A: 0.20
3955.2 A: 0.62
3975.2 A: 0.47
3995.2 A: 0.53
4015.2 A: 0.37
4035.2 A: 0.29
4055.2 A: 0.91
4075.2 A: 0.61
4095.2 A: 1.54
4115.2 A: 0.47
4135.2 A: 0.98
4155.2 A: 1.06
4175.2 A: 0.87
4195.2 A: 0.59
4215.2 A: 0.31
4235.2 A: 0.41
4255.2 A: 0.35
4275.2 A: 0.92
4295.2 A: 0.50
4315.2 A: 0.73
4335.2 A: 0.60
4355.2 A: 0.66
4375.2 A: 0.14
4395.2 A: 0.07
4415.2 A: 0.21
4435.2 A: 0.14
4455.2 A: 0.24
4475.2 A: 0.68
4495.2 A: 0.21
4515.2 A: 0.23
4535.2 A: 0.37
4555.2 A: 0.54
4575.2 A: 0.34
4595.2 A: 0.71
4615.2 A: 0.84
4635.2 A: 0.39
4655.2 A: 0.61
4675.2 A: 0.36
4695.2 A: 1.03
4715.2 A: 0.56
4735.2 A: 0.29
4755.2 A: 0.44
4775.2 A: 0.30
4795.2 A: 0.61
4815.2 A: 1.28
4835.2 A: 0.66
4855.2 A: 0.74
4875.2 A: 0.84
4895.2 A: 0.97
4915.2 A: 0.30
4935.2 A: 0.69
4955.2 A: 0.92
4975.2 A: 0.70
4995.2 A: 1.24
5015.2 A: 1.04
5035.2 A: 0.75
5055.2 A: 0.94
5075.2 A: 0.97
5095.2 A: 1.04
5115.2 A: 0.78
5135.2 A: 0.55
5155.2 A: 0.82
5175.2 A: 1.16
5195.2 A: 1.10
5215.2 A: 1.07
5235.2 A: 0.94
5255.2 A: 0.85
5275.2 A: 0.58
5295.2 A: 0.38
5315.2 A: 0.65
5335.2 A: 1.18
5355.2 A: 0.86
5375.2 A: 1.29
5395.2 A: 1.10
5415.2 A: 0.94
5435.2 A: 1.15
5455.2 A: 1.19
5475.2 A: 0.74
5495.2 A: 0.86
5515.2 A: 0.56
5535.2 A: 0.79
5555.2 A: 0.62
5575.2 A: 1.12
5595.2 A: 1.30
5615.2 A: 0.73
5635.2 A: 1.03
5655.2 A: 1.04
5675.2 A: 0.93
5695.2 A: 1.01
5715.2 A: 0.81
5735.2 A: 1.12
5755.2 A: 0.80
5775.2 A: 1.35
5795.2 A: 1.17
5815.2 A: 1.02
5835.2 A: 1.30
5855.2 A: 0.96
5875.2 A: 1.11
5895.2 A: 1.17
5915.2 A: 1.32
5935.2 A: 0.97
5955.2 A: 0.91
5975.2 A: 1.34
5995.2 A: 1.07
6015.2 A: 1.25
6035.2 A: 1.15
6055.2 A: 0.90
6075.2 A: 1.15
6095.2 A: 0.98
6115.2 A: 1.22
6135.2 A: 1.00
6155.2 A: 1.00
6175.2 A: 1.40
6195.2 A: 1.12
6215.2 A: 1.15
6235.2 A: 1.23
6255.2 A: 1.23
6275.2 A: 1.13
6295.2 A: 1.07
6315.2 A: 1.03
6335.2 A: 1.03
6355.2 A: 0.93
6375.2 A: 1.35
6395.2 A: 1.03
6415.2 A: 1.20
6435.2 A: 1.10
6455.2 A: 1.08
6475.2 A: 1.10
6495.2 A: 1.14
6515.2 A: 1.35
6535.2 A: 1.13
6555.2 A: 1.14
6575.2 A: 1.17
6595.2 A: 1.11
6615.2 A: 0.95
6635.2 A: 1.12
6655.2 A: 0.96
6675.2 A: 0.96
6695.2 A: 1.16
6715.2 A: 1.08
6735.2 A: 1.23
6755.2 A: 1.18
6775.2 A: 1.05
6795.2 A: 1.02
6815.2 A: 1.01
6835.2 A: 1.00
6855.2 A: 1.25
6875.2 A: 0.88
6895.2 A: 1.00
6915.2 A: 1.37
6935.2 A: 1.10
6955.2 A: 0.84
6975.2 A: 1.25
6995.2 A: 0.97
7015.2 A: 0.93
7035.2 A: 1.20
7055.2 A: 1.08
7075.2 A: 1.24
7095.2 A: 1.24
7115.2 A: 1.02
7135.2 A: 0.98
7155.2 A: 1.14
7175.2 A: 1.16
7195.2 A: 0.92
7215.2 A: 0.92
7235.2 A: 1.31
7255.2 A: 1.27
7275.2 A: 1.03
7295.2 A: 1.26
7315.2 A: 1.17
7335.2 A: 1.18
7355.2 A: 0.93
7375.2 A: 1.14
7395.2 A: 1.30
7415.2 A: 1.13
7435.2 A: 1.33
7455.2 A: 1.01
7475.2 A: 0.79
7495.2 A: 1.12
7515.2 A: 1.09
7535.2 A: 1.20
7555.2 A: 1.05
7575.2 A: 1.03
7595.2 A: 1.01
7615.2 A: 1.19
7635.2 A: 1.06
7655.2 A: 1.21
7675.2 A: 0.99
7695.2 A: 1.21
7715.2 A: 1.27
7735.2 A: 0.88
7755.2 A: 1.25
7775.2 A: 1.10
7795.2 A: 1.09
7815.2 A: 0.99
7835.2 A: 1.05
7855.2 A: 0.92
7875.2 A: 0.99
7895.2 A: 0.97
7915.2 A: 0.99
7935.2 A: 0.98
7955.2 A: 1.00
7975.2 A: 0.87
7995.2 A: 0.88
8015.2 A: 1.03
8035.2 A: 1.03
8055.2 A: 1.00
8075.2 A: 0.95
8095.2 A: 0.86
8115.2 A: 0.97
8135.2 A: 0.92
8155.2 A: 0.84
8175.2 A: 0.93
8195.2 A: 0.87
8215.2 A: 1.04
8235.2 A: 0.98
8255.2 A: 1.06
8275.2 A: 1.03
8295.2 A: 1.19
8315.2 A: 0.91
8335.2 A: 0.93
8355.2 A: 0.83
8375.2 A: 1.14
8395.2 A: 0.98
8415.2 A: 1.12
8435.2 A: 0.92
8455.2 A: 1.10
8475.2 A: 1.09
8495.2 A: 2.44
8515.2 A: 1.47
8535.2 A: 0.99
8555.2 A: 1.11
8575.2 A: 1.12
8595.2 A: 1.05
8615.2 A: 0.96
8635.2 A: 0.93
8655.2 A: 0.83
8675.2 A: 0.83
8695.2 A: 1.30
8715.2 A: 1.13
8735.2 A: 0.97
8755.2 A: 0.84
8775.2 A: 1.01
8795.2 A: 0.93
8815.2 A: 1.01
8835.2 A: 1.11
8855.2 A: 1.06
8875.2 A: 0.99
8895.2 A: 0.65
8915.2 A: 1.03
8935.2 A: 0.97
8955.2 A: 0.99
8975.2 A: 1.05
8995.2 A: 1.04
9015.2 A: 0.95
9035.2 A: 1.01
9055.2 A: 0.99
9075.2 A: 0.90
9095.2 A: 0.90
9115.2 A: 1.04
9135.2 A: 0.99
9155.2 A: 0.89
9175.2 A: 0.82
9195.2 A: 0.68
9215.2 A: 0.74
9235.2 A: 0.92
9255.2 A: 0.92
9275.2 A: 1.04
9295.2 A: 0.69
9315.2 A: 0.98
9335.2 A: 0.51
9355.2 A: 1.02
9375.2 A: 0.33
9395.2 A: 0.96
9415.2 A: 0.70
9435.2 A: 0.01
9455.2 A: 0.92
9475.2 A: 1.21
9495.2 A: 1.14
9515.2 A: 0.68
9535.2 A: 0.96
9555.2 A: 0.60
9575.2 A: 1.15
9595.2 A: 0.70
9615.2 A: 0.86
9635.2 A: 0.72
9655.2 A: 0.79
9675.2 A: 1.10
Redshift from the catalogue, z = 0.29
